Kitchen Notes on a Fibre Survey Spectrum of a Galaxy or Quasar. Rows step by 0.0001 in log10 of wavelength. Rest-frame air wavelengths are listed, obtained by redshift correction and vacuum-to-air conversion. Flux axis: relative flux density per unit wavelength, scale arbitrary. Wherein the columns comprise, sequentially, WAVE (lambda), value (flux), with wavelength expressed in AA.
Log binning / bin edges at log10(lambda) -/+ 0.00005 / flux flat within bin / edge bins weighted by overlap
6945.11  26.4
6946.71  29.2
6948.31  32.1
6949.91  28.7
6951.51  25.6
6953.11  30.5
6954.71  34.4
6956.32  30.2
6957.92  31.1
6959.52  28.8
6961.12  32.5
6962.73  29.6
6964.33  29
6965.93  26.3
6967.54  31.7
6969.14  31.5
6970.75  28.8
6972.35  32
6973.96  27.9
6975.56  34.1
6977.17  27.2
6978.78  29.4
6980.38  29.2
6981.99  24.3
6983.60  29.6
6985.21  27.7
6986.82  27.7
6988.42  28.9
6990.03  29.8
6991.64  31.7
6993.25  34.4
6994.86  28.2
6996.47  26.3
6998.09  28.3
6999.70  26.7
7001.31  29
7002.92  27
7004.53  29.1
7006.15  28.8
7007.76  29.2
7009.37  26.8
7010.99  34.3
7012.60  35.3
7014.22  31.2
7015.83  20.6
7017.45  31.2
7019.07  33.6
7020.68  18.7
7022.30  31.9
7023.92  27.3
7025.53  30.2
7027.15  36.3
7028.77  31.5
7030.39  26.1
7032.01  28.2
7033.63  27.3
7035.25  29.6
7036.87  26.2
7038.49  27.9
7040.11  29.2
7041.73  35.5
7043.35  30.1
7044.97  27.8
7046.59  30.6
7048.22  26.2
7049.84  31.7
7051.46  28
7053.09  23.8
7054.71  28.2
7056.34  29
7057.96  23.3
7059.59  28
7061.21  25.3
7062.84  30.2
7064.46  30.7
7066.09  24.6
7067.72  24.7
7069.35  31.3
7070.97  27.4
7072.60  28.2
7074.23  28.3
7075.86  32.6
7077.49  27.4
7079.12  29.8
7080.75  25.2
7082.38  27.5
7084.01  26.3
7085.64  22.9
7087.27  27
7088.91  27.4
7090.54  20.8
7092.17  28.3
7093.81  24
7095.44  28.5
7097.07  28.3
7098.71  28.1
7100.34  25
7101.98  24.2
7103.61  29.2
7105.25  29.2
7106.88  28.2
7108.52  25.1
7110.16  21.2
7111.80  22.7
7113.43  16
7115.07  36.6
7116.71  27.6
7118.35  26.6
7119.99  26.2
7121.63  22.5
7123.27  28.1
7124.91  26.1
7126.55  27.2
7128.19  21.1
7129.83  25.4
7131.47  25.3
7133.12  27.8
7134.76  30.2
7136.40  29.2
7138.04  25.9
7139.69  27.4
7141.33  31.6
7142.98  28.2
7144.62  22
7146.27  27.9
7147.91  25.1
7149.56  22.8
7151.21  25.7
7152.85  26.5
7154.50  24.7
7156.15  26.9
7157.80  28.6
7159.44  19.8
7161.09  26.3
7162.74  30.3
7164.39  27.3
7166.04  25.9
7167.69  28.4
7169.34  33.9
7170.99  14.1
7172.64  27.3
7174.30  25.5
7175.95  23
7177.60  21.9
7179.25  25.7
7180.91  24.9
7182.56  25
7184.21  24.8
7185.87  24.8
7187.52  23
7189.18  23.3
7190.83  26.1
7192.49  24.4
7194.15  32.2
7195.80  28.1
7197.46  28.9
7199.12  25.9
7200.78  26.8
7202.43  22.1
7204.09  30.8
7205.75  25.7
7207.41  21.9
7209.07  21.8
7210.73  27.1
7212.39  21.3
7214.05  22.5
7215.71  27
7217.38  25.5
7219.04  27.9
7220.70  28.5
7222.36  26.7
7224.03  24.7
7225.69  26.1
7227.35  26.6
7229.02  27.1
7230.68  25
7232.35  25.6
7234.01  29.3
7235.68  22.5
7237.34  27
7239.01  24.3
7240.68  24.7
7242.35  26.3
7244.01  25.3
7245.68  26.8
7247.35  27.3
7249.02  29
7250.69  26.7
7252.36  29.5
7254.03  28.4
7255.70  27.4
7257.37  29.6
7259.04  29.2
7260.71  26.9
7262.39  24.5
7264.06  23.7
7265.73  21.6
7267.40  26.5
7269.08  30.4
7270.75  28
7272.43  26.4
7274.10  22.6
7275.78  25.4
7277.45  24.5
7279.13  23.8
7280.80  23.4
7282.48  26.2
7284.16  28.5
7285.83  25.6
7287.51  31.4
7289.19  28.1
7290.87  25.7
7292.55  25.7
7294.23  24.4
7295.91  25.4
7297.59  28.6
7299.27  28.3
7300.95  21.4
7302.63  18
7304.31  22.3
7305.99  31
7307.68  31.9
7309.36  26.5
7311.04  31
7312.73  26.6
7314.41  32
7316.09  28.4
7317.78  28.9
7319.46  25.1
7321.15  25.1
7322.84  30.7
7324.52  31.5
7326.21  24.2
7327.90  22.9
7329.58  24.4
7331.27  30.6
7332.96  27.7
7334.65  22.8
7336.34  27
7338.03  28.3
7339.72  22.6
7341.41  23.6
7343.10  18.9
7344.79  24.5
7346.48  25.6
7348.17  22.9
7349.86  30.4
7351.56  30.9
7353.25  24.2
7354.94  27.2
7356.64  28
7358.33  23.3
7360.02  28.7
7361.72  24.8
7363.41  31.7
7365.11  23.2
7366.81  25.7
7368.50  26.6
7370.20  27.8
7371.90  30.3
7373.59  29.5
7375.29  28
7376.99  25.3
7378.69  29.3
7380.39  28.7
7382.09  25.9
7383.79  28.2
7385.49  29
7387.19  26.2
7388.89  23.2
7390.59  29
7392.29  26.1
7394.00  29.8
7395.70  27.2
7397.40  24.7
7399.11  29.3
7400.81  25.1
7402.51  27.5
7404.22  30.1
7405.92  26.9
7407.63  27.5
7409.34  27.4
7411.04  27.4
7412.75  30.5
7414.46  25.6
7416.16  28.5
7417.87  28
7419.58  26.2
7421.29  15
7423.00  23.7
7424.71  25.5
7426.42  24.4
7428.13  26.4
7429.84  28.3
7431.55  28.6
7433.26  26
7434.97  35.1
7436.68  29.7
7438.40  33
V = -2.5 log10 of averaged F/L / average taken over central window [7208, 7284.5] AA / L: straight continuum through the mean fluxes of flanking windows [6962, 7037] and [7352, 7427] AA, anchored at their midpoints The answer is 0.067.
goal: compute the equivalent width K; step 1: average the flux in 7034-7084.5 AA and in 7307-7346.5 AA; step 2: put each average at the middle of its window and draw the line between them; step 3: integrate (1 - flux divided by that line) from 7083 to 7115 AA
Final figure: 2.7 AA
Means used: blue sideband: 28.2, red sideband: 26.7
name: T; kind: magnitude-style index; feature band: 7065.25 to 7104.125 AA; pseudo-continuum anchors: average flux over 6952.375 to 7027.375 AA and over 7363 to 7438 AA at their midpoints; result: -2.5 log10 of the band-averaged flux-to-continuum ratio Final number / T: 0.08 mag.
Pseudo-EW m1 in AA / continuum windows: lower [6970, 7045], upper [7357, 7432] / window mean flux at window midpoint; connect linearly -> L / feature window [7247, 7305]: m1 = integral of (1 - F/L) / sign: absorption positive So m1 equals 3.14 AA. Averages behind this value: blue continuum 29.2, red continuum 26.9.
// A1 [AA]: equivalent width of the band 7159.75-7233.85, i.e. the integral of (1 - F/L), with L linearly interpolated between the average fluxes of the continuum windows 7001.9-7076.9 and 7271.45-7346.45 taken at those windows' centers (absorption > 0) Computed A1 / 4.2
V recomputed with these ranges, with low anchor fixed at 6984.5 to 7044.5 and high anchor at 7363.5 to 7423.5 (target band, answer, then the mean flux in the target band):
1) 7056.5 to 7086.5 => 0.06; 27.5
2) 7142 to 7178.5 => 0.11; 25.6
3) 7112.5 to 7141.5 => 0.08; 26.6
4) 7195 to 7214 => 0.11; 25.4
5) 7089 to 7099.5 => 0.09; 26.4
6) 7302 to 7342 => 0.02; 26.9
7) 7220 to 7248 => 0.07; 26.1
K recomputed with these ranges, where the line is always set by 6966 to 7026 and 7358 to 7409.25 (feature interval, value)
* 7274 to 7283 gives 1.1 AA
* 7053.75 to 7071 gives 0.8 AA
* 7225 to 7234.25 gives 0.5 AA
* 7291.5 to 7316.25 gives 0.9 AA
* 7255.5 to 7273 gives 0.7 AA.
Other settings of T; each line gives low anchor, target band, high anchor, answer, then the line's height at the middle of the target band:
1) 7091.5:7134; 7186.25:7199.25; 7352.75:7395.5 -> -0.001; 26.4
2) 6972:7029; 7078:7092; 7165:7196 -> 0.058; 27.4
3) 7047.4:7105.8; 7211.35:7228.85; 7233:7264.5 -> 0.046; 26.9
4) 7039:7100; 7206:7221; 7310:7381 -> 0.106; 27.3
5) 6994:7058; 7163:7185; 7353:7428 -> 0.109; 28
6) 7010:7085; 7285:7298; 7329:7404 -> 0.015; 27.2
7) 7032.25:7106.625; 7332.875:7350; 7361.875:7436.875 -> 0.112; 27.3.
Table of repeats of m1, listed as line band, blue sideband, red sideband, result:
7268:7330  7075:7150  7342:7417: 0.6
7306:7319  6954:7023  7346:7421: -0.8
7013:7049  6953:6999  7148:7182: -0.8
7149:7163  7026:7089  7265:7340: 1.0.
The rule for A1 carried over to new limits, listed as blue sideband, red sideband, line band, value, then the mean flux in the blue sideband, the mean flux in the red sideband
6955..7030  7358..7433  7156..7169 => 0.66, 29.5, 26.9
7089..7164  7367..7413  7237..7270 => 0.14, 26.2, 27.6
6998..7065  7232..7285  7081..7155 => 4.47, 28.8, 26.3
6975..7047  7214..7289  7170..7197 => 2.42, 29.2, 26.4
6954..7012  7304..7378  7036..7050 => -0.14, 29.5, 26.9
